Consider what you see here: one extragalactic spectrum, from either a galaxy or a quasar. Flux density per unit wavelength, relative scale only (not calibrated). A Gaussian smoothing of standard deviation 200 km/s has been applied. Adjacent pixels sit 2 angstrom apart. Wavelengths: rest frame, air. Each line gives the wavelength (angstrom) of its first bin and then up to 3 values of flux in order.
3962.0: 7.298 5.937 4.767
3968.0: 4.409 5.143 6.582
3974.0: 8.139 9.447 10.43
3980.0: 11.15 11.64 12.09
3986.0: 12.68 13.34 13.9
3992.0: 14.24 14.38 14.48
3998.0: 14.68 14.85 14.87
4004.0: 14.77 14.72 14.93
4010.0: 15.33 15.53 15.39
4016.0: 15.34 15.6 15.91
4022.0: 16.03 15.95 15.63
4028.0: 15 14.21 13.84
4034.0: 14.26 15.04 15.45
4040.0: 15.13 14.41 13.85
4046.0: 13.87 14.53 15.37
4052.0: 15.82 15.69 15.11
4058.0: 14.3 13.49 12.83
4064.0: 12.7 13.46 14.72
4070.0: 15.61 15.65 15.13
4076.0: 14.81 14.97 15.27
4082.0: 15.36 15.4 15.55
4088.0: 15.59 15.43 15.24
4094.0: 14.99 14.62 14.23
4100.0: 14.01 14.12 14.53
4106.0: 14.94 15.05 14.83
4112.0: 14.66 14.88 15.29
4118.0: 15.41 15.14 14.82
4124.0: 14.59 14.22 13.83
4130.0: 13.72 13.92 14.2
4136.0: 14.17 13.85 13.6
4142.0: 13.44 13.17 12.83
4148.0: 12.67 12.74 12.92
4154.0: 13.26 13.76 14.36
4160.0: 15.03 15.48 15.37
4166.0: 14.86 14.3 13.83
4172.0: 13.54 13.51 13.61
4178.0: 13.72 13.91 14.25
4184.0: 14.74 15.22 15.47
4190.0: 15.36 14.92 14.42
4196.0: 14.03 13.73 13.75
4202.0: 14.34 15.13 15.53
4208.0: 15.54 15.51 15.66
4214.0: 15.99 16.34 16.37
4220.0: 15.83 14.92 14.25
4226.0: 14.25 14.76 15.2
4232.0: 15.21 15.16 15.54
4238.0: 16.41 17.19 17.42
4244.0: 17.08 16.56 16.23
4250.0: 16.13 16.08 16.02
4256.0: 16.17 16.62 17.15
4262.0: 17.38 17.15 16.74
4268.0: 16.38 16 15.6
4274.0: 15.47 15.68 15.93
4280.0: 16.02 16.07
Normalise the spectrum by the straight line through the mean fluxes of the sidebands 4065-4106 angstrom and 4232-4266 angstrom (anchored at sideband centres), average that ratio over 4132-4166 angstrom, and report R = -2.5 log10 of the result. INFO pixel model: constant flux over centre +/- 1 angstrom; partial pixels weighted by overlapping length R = 0.126 mag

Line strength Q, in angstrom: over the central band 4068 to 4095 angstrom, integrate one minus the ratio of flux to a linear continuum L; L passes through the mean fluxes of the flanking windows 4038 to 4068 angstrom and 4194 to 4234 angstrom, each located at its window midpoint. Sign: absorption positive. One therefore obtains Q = -1.5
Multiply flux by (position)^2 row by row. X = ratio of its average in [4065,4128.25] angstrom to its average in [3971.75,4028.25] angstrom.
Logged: 1.13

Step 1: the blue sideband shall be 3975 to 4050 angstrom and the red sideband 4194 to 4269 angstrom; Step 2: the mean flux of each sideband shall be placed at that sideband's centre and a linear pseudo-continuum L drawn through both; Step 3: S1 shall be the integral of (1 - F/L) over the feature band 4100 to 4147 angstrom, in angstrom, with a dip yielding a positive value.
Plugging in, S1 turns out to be 2.21 angstrom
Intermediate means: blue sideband 14.3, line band 14.3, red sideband 15.8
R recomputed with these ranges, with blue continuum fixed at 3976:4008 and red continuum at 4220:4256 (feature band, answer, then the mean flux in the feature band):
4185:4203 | 0.057 mag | 14.6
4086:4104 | -0.030 mag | 14.8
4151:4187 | 0.068 mag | 14.2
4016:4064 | -0.071 mag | 14.8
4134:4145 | 0.087 mag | 13.7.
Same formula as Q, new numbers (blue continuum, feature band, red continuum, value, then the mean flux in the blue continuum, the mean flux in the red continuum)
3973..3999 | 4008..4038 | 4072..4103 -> -4.3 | 12.4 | 15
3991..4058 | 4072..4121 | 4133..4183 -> -2.1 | 15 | 13.9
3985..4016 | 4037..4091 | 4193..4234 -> -0.3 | 14.6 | 15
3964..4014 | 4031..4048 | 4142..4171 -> -2.7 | 11.9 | 13.9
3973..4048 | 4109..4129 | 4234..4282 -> 0.4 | 14.1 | 16.4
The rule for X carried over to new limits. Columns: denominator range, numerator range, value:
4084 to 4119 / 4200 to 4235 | 1.08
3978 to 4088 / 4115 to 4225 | 1.06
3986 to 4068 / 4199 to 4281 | 1.20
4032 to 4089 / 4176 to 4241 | 1.10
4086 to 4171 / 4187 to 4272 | 1.15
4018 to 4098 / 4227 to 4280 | 1.20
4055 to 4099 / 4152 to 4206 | 1.02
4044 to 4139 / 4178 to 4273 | 1.13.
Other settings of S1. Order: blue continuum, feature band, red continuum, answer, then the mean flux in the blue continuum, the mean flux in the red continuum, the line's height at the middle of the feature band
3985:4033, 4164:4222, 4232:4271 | 4.7 angstrom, 14.8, 16.5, 16.1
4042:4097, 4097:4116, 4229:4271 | 0.6 angstrom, 14.8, 16.4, 15.1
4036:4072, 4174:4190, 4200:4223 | 0.9 angstrom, 14.5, 15.5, 15.3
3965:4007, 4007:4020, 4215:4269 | -3.7 angstrom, 11.5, 16.1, 12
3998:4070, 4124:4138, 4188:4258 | 1.0 angstrom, 14.8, 15.5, 15.2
